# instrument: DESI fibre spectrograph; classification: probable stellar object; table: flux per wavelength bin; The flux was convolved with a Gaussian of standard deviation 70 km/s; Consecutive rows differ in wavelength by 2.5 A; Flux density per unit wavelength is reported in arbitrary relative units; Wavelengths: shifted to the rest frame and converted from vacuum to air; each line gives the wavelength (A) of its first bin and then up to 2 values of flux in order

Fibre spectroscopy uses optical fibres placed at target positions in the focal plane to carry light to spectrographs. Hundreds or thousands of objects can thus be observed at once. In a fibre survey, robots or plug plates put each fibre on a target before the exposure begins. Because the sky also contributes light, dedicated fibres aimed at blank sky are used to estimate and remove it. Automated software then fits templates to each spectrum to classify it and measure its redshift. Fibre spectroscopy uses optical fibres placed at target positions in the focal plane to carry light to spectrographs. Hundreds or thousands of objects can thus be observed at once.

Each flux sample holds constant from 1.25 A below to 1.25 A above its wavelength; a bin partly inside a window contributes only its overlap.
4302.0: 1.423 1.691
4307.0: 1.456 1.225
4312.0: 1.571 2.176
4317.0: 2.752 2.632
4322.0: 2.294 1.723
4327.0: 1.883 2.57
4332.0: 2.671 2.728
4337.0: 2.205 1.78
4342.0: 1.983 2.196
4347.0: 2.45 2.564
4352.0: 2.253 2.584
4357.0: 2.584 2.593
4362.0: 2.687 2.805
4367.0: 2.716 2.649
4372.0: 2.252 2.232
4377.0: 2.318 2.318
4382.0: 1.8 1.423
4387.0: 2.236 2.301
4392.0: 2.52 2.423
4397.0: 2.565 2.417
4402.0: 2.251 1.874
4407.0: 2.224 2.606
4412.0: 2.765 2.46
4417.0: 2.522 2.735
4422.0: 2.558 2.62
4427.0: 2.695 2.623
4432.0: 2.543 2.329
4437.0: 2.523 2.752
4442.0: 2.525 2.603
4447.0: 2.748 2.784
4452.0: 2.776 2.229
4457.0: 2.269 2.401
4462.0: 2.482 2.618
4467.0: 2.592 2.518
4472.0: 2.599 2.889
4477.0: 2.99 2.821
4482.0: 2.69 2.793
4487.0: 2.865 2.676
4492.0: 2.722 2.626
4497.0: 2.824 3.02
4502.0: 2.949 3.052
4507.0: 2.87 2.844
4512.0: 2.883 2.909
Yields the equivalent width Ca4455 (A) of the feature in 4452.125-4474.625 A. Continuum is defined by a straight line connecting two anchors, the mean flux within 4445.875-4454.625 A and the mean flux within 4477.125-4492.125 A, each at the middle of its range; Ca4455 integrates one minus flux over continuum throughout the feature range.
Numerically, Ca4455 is 1.8 A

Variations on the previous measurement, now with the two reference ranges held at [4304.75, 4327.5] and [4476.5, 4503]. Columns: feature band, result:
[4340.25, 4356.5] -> -1.6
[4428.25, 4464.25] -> 0.7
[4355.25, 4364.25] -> -1.9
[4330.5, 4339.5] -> -1.7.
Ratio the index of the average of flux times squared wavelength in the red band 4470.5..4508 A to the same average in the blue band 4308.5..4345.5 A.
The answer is 1.40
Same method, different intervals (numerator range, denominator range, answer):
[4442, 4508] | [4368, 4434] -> 1.17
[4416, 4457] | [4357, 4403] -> 1.12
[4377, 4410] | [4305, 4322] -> 1.16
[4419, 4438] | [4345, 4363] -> 1.06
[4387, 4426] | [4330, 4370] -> 1.02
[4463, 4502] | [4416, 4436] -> 1.10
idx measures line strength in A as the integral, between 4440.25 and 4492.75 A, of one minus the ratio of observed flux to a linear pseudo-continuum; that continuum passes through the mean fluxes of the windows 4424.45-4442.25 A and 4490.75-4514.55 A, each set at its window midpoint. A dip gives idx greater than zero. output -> 1.3 A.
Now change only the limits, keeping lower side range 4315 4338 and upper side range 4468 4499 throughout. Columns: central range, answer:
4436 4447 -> 0.2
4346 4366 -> -1.0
